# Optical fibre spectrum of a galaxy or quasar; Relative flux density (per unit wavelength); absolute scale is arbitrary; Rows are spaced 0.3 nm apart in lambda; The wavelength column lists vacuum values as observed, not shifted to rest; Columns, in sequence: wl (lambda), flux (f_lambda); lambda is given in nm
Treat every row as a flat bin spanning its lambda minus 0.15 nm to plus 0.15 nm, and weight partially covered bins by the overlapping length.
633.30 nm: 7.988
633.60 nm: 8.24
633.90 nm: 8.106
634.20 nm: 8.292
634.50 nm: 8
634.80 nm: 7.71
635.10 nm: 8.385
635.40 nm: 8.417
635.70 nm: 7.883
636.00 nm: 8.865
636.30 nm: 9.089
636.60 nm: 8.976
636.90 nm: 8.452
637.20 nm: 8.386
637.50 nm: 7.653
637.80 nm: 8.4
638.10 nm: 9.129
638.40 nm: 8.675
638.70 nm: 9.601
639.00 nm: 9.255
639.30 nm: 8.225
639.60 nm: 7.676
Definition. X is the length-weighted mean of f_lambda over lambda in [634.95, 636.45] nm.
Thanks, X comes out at 8.53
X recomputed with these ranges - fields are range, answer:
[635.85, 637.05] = 8.85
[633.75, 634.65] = 8.13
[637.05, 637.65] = 8.02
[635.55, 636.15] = 8.37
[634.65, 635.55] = 8.17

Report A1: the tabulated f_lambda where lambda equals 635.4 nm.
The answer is 8.417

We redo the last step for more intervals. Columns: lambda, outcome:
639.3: 8.225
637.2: 8.386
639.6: 7.676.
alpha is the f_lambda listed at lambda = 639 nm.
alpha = 9.255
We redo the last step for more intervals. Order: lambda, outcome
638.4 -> 8.675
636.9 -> 8.452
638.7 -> 9.601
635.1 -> 8.385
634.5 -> 8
